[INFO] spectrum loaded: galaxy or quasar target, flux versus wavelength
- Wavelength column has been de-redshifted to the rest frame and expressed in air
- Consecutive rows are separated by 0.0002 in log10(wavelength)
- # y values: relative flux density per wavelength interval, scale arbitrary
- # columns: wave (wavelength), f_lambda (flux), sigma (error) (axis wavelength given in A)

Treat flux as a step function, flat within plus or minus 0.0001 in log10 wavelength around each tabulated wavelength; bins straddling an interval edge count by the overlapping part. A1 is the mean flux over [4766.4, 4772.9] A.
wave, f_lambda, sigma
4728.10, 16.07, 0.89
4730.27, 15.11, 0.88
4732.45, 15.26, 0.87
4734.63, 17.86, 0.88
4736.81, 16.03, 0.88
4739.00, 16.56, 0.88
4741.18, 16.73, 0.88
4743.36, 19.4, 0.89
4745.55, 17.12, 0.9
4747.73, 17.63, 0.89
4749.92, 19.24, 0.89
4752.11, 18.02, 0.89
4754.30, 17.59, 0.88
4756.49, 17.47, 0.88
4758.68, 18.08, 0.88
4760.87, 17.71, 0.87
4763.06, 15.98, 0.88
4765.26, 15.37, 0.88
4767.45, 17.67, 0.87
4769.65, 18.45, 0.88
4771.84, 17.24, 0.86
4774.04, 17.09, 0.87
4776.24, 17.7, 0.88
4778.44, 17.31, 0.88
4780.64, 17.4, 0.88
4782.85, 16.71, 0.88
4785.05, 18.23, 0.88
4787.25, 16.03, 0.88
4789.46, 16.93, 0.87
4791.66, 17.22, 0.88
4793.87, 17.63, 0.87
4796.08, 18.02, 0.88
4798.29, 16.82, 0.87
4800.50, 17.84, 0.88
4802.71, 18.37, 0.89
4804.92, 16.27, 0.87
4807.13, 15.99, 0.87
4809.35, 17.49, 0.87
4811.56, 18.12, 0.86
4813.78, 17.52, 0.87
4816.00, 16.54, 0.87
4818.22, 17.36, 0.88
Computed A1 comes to 17.8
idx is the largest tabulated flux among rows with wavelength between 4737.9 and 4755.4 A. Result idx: 19.4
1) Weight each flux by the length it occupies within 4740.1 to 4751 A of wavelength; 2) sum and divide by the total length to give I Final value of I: 18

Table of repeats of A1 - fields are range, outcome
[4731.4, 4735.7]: 16.6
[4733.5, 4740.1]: 16.8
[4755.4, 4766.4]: 16.9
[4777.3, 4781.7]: 17.4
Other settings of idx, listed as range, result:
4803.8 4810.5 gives 17.49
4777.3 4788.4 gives 18.23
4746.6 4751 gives 19.24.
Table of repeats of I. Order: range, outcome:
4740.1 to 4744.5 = 18.1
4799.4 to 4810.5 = 17.2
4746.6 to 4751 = 18.4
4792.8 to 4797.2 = 17.8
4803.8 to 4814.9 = 17.1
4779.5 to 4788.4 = 17.1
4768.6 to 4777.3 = 17.6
